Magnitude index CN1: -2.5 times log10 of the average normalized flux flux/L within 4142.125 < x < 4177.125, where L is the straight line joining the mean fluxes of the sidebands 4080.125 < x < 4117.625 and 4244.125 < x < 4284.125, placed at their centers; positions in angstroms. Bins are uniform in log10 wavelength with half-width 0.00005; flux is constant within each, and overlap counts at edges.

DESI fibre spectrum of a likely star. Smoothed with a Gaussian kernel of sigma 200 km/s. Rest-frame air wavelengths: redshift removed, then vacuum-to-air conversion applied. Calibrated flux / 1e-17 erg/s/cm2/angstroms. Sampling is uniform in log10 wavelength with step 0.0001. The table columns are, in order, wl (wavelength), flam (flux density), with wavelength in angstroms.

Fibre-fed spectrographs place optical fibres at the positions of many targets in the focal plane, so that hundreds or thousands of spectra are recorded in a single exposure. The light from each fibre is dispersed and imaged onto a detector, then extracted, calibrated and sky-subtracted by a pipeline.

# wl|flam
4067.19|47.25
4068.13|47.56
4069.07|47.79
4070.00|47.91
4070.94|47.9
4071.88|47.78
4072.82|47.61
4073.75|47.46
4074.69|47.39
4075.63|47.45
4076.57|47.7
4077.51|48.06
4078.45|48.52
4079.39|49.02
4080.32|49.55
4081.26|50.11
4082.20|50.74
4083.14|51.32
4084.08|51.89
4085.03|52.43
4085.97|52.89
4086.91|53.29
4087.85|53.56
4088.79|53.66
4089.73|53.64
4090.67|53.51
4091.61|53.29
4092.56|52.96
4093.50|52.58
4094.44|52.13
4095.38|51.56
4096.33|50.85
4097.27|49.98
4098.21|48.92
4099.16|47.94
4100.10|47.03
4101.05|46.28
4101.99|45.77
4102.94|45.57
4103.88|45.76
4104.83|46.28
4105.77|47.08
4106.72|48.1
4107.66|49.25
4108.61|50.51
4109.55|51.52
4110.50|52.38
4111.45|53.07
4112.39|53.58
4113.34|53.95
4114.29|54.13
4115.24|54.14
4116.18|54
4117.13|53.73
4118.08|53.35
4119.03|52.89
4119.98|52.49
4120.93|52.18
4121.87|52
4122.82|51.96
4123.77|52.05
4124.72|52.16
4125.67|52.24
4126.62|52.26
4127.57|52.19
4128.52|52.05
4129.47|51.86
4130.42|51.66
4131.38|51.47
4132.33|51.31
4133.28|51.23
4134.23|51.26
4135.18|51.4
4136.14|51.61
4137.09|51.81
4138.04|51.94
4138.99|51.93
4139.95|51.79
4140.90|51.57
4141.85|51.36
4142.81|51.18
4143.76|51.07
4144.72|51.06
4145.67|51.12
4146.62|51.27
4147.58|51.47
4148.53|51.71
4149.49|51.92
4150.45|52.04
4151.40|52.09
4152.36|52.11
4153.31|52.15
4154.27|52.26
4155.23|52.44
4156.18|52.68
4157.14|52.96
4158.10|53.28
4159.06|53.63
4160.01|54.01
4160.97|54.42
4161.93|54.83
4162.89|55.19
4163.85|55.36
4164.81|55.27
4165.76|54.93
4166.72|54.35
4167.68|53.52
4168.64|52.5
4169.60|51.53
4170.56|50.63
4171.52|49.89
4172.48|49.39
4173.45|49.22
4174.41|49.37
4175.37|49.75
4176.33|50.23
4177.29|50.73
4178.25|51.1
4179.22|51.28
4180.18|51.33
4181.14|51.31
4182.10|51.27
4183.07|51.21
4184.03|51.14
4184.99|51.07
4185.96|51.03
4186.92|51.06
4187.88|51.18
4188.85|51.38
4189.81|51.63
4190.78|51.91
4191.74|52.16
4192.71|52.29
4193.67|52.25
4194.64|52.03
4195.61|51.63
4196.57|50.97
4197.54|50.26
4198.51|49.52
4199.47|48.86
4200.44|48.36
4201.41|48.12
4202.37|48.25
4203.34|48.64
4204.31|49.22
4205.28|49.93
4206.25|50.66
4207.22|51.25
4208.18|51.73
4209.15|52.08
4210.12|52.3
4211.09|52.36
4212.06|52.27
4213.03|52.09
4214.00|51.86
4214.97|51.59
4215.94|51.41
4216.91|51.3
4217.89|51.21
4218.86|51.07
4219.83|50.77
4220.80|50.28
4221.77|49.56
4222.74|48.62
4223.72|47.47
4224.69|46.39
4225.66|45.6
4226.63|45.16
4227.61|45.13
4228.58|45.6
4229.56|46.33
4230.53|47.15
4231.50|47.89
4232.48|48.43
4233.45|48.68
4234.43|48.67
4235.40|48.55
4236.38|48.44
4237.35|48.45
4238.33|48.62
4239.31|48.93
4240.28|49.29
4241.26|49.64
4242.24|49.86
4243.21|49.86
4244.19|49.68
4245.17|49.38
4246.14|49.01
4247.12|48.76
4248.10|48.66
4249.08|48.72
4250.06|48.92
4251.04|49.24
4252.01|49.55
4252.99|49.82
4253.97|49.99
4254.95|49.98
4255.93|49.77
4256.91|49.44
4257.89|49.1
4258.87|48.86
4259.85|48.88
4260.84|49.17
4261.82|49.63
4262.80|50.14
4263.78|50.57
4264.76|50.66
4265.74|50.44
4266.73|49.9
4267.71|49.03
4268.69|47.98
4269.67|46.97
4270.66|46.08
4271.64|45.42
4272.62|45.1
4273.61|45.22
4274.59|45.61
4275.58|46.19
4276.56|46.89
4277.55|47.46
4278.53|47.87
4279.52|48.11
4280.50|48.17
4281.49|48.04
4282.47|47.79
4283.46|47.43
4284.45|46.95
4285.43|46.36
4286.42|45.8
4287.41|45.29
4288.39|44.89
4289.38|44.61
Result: -0.05 mag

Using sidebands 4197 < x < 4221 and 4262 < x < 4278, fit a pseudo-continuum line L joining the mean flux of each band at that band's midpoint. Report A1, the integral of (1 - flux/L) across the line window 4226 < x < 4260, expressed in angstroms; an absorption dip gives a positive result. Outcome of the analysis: 0.27 angstroms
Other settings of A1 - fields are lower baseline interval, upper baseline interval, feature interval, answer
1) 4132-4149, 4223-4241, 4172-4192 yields -0.5 angstroms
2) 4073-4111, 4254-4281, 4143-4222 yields -3.9 angstroms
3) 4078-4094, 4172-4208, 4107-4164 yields -1.1 angstroms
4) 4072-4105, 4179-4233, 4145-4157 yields -0.5 angstroms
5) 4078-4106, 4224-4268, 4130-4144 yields -0.5 angstroms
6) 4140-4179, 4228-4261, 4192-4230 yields 0.2 angstroms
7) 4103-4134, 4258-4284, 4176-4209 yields -0.6 angstroms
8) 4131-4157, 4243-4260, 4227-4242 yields 0.5 angstroms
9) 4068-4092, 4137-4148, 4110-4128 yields -0.7 angstroms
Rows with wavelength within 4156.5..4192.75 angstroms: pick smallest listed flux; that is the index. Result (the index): 49.22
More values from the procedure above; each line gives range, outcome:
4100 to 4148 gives 45.57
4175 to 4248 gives 45.13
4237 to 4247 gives 48.45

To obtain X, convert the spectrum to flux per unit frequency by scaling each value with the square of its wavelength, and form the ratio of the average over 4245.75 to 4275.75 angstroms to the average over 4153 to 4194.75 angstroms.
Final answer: 0.97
